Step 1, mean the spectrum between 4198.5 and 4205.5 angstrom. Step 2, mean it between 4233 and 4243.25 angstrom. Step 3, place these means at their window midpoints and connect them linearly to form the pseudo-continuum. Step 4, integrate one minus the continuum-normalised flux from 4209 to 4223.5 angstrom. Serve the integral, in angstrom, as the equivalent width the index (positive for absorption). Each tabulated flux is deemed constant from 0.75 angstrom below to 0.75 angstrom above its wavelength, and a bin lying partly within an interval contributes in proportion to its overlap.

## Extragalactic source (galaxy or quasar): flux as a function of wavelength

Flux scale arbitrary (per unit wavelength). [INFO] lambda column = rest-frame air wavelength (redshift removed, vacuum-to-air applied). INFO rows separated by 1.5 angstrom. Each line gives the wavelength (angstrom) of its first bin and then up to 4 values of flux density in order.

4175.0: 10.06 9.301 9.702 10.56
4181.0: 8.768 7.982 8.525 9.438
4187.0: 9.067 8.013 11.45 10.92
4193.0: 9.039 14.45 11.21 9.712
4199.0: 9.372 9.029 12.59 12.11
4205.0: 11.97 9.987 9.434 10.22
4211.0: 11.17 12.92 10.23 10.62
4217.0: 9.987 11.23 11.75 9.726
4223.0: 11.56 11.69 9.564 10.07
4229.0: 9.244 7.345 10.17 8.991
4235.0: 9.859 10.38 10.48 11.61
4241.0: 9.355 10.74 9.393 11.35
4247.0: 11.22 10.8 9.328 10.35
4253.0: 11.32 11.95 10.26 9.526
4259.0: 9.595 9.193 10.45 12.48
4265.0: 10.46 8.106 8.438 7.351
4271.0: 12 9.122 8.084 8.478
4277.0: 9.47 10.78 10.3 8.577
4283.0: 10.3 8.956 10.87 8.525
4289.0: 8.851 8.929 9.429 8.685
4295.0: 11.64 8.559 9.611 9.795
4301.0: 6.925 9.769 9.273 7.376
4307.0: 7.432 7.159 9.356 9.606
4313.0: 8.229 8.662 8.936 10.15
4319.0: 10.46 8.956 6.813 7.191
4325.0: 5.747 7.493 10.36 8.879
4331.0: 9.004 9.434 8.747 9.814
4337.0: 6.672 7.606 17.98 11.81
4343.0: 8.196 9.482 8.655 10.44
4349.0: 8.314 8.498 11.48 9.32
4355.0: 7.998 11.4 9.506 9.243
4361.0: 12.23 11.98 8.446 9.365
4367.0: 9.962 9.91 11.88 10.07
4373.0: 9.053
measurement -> -0.3 angstrom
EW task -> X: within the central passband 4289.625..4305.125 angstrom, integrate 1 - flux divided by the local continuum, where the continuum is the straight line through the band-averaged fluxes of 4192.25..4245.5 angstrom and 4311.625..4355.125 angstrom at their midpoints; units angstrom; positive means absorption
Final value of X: 0.6 angstrom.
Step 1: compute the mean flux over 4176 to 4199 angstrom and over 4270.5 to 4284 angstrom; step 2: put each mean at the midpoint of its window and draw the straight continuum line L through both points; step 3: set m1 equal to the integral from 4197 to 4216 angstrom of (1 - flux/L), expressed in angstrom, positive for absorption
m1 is -1.8 angstrom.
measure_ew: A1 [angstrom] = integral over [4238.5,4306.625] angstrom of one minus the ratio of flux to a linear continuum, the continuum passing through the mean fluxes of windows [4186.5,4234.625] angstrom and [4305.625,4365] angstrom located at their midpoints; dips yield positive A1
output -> 1.1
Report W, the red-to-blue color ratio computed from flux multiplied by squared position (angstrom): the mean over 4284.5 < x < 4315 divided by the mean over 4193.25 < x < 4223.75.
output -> 0.9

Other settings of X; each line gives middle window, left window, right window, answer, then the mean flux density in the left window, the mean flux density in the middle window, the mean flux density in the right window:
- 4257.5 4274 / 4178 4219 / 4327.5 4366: 0.8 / 10.4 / 9.64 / 9.8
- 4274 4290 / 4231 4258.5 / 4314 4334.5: 0.2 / 10.4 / 9.43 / 8.63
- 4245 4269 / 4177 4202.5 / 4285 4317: -2.3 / 9.96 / 10.3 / 8.94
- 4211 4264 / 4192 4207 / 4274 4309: -1.2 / 11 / 10.4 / 9.11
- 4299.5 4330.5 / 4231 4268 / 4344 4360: 4.1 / 10.2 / 8.48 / 9.49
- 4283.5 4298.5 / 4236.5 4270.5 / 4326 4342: 0.9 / 10.2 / 9.42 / 9.8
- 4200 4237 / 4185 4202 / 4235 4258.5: -0.4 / 10.3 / 10.5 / 10.5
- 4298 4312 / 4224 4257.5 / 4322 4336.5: 0.5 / 10.2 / 8.56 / 8.4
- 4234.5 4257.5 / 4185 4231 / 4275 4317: -1.5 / 10.5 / 10.5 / 9.1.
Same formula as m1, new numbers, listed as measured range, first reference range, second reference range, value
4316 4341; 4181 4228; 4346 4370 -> 2.2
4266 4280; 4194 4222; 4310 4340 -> 0.8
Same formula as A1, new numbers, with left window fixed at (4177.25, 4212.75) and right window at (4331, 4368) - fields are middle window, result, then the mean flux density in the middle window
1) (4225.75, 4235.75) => 0.9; 9.31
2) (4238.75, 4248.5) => -0.5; 10.6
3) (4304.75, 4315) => 1.8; 8.25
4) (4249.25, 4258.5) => -0.3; 10.4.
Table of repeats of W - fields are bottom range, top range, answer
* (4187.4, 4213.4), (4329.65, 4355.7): 0.95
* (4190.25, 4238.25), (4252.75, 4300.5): 0.94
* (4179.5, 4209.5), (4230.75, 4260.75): 1.03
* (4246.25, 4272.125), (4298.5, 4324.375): 0.87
